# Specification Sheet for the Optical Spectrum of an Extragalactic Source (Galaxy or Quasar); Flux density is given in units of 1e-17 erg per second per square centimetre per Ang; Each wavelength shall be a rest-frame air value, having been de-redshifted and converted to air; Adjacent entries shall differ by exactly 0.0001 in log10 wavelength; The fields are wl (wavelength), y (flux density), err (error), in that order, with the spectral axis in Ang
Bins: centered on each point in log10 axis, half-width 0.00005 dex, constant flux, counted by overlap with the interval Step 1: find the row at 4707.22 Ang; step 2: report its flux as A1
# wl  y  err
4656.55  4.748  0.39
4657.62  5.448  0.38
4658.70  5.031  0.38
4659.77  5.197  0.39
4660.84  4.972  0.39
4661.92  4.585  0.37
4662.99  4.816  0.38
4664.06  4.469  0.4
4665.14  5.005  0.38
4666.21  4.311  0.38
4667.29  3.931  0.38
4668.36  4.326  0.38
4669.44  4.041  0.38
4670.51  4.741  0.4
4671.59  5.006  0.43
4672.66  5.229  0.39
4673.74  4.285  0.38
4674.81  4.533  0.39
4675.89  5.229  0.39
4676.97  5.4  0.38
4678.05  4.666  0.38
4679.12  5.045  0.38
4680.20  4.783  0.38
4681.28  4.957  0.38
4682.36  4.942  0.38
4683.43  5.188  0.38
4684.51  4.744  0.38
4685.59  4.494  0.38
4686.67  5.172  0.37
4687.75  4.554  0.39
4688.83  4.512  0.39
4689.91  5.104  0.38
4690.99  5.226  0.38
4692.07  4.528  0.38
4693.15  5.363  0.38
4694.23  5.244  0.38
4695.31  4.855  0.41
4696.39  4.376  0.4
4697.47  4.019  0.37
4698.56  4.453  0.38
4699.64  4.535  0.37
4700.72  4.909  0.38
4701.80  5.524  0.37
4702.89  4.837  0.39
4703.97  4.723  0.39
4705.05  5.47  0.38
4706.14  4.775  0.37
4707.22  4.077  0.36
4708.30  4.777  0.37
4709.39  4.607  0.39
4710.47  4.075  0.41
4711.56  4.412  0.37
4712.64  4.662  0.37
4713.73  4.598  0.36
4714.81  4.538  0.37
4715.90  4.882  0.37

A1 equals 4.077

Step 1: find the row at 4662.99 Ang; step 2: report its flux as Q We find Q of 4.816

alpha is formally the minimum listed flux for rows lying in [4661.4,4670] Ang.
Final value 3.931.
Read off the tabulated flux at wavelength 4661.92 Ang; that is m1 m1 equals 4.585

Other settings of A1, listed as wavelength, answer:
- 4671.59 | 5.006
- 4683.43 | 5.188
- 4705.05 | 5.47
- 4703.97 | 4.723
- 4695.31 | 4.855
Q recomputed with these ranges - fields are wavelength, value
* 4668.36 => 4.326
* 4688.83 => 4.512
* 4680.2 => 4.783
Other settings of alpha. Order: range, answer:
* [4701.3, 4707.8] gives 4.077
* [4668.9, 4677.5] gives 4.041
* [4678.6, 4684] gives 4.783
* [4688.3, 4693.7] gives 4.512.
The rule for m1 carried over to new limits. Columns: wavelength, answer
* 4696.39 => 4.376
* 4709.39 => 4.607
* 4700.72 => 4.909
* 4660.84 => 4.972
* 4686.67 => 5.172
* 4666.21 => 4.311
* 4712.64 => 4.662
